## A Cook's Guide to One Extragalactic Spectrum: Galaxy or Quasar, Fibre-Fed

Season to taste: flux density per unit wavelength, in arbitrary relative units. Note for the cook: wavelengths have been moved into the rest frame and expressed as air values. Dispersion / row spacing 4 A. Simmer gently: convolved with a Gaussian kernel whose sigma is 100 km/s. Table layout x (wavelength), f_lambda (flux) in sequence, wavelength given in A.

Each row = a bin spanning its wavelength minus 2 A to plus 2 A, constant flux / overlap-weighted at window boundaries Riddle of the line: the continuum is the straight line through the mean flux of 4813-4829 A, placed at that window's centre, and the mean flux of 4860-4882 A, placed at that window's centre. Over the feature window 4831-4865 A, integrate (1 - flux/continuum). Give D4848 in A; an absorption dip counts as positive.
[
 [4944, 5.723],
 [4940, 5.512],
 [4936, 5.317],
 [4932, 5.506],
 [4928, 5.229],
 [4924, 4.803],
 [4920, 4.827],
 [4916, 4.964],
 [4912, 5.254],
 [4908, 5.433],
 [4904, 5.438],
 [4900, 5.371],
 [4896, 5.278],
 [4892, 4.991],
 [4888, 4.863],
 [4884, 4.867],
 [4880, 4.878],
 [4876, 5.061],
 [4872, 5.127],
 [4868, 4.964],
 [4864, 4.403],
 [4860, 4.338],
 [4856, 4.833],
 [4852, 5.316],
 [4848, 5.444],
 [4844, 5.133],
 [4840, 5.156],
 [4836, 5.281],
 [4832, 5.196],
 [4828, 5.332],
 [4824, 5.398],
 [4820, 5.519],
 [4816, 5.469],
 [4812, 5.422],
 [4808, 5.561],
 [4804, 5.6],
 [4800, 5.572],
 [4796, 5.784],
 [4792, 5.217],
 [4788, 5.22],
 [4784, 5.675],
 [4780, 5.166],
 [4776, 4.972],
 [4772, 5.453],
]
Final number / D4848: 0.6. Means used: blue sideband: 5.44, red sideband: 4.84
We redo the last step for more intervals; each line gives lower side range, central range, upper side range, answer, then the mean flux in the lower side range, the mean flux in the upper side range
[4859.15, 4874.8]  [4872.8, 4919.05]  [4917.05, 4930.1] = -2.5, 4.75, 4.96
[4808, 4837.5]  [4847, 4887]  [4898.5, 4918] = 3.2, 5.39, 5.29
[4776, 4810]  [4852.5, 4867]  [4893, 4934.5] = 1.8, 5.44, 5.21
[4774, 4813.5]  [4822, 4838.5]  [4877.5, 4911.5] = 0.1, 5.42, 5.14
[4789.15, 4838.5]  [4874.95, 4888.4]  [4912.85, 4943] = 1.0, 5.44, 5.19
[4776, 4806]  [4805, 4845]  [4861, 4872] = -1.9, 5.43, 4.73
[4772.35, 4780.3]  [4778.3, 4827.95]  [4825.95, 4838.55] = -2.6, 5.13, 5.27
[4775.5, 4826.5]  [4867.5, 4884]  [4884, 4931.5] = 0.7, 5.44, 5.13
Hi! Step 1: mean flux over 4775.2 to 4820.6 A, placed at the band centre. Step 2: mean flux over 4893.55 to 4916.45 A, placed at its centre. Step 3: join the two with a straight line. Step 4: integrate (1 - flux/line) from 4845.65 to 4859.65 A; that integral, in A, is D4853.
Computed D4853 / 0.72 A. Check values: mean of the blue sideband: 5.44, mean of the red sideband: 5.31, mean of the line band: 5.09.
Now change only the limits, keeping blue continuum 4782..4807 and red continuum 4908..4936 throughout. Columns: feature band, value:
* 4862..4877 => 1.17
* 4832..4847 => 0.48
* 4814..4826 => -0.05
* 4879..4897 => 0.94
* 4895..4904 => -0.26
